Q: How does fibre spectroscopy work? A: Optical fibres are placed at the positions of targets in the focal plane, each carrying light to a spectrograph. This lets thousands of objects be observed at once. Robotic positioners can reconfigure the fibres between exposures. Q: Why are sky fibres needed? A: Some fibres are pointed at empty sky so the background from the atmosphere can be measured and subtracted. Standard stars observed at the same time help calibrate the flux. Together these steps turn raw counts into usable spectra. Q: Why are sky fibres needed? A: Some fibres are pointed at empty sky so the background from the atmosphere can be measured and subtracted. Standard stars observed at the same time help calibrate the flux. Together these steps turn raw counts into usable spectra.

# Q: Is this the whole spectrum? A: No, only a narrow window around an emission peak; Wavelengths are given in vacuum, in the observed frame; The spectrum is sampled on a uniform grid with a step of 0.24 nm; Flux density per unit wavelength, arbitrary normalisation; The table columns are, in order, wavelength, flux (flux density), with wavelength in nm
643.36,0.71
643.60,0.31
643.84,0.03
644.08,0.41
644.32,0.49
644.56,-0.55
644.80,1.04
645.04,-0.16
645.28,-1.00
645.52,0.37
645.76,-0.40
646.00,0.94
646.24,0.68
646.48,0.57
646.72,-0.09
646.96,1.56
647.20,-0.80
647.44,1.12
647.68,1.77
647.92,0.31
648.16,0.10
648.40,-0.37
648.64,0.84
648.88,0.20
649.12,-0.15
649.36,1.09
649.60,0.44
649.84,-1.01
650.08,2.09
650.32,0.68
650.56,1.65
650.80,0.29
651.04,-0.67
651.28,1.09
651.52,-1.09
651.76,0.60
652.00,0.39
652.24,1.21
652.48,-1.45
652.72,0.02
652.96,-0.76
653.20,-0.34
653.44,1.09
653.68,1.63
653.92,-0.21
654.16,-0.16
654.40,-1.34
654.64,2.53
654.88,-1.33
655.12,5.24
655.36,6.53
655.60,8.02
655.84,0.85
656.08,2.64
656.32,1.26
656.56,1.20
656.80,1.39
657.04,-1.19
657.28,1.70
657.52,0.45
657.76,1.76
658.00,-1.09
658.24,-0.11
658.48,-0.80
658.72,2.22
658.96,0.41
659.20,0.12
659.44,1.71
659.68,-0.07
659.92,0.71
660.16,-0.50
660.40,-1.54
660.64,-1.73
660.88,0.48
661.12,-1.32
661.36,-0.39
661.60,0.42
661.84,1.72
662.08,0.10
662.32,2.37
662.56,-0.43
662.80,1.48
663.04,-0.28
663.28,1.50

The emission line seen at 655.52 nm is [O II]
